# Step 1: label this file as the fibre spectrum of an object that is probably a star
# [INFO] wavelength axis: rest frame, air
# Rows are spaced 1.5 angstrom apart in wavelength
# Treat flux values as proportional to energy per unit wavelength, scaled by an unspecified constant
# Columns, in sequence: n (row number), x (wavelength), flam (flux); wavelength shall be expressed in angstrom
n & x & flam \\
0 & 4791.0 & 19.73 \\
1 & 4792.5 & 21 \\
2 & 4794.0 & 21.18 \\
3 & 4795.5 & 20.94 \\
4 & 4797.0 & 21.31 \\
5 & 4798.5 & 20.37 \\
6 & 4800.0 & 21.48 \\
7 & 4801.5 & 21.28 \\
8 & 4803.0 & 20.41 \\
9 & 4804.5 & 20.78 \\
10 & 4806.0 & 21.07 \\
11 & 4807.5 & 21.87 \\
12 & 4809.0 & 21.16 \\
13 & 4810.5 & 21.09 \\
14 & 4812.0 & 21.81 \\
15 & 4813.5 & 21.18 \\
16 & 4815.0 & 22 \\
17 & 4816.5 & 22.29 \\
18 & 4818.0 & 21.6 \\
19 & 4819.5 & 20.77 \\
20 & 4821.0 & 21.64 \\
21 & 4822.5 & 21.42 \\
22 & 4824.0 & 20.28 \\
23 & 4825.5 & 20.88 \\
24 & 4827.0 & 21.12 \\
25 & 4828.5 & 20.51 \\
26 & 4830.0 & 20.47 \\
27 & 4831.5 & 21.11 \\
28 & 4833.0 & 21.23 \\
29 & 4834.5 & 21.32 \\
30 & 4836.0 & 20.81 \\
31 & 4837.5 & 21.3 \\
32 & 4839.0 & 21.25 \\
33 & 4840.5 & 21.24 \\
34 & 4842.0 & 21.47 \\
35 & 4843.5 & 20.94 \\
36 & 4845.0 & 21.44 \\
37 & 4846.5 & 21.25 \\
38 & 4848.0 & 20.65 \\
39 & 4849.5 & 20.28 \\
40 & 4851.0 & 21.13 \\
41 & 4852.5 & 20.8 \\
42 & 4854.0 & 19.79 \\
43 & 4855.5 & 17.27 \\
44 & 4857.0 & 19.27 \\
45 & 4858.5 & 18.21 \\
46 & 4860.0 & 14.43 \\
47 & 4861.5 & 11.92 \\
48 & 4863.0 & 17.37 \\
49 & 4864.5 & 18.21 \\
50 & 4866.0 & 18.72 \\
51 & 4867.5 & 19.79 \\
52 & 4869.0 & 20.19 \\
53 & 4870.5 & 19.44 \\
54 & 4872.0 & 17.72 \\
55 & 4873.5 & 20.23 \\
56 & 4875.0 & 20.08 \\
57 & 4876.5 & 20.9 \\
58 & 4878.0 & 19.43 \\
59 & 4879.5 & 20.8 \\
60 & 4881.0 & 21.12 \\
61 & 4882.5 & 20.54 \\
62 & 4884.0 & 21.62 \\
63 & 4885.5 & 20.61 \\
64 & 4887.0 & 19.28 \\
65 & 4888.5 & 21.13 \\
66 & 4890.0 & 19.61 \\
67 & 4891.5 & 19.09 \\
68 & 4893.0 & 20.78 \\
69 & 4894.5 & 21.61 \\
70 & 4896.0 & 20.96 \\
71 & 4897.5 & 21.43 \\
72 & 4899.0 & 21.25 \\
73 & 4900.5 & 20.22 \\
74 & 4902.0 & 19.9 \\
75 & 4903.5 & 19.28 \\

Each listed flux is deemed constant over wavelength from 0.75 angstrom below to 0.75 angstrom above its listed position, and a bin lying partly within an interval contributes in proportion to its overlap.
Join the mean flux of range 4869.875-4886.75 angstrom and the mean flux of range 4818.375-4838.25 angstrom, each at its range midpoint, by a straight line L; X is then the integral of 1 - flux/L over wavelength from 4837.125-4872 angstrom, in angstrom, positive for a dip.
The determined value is 2.1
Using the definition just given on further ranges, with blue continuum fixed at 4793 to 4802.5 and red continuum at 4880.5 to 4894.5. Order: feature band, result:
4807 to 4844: -0.6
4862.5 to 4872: 0.8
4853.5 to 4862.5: 1.7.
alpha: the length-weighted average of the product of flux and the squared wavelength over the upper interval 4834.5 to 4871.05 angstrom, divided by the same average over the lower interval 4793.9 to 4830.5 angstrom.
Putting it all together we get 0.9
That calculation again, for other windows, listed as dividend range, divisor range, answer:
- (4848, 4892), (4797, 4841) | 0.93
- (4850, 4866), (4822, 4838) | 0.87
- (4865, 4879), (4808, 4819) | 0.93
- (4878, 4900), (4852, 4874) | 1.15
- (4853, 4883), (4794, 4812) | 0.91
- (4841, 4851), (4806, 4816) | 0.99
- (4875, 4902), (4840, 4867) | 1.09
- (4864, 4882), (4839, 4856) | 0.97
